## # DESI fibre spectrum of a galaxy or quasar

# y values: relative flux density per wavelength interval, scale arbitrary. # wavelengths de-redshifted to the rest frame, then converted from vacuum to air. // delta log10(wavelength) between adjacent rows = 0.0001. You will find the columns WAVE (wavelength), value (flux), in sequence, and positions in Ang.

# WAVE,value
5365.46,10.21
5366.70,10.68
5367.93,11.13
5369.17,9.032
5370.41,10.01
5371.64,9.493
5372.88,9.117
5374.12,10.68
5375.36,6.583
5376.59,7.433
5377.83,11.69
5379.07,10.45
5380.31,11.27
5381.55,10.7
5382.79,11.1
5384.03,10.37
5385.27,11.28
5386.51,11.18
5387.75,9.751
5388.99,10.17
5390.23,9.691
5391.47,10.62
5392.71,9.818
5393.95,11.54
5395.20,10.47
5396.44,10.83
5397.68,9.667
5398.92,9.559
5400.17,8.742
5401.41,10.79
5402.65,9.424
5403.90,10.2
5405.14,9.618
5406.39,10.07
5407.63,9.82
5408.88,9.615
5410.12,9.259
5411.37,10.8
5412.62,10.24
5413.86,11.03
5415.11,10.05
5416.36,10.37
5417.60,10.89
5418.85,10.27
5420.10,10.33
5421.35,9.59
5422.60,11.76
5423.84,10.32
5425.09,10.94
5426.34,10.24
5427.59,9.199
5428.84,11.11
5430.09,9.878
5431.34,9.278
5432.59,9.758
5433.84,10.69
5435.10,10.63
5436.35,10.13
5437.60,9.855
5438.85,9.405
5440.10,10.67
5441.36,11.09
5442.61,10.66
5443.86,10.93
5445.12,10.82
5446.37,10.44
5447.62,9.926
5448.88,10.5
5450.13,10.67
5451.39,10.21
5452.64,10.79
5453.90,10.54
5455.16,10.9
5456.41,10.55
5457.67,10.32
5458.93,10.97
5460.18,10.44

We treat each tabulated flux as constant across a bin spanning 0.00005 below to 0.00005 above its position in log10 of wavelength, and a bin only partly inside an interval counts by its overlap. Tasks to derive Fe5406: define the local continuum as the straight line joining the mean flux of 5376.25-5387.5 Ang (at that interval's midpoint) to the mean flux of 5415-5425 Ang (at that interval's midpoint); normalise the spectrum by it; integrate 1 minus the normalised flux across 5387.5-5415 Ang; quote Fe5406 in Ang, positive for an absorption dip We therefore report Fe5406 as 1.3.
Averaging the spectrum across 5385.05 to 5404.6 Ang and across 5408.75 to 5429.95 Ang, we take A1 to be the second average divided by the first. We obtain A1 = 1.01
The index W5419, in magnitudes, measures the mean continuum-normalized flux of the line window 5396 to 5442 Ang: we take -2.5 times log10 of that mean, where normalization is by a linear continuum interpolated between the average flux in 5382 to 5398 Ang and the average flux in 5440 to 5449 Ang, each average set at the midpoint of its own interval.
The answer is 0.04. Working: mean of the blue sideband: 10.5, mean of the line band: 10.2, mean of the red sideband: 10.6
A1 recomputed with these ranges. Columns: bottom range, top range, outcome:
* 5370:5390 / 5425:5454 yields 1.03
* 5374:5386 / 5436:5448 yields 1.03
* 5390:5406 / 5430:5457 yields 1.03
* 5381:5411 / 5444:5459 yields 1.04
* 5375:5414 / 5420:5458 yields 1.03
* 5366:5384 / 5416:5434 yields 1.03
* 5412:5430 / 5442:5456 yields 1.01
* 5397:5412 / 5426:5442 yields 1.04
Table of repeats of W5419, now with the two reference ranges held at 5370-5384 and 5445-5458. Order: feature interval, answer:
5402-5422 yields 0.009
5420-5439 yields 0.012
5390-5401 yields -0.010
